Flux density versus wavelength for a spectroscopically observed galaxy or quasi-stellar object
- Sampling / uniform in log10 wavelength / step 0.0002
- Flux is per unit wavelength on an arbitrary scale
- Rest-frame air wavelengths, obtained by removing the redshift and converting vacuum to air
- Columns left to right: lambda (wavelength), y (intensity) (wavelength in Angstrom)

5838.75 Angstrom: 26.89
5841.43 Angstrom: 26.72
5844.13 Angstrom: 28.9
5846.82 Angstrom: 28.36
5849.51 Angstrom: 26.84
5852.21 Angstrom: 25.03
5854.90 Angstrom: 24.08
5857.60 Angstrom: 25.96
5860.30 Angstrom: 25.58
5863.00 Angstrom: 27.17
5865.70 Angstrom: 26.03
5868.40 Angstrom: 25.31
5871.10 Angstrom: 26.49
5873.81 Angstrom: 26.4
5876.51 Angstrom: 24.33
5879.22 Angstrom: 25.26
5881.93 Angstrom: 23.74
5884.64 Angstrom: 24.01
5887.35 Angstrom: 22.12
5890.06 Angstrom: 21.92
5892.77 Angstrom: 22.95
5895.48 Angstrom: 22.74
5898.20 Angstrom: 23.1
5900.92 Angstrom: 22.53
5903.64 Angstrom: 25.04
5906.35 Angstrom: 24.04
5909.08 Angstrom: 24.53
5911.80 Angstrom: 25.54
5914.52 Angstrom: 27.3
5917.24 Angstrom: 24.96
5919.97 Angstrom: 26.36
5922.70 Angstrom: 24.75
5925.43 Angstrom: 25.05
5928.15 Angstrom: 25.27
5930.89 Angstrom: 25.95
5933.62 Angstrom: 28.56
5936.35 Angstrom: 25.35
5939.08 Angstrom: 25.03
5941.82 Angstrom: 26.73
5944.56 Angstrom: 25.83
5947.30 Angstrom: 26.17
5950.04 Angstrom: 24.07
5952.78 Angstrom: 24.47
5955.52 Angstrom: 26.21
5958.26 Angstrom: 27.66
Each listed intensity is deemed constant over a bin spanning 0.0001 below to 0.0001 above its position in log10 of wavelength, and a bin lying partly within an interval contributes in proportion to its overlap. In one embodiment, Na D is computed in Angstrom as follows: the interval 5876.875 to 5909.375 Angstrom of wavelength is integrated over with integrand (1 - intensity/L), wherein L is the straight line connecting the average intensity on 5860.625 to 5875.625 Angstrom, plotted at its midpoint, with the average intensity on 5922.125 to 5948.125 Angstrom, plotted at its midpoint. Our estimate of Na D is 3.2 Angstrom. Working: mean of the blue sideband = 26.2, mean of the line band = 23.5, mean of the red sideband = 25.9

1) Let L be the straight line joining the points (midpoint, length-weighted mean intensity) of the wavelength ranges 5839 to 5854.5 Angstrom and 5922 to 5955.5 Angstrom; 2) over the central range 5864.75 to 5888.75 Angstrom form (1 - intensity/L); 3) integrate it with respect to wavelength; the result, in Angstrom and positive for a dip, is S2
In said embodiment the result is 1.6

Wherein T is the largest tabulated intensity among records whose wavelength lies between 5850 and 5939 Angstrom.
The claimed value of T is 28.56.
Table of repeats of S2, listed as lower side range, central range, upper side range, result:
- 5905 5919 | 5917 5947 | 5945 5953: -0.8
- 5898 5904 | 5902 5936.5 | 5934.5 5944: -1.4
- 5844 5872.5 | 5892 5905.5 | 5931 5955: 1.4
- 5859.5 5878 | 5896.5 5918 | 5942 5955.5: 0.9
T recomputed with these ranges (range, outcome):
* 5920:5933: 25.95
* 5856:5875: 27.17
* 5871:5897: 26.49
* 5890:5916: 27.3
